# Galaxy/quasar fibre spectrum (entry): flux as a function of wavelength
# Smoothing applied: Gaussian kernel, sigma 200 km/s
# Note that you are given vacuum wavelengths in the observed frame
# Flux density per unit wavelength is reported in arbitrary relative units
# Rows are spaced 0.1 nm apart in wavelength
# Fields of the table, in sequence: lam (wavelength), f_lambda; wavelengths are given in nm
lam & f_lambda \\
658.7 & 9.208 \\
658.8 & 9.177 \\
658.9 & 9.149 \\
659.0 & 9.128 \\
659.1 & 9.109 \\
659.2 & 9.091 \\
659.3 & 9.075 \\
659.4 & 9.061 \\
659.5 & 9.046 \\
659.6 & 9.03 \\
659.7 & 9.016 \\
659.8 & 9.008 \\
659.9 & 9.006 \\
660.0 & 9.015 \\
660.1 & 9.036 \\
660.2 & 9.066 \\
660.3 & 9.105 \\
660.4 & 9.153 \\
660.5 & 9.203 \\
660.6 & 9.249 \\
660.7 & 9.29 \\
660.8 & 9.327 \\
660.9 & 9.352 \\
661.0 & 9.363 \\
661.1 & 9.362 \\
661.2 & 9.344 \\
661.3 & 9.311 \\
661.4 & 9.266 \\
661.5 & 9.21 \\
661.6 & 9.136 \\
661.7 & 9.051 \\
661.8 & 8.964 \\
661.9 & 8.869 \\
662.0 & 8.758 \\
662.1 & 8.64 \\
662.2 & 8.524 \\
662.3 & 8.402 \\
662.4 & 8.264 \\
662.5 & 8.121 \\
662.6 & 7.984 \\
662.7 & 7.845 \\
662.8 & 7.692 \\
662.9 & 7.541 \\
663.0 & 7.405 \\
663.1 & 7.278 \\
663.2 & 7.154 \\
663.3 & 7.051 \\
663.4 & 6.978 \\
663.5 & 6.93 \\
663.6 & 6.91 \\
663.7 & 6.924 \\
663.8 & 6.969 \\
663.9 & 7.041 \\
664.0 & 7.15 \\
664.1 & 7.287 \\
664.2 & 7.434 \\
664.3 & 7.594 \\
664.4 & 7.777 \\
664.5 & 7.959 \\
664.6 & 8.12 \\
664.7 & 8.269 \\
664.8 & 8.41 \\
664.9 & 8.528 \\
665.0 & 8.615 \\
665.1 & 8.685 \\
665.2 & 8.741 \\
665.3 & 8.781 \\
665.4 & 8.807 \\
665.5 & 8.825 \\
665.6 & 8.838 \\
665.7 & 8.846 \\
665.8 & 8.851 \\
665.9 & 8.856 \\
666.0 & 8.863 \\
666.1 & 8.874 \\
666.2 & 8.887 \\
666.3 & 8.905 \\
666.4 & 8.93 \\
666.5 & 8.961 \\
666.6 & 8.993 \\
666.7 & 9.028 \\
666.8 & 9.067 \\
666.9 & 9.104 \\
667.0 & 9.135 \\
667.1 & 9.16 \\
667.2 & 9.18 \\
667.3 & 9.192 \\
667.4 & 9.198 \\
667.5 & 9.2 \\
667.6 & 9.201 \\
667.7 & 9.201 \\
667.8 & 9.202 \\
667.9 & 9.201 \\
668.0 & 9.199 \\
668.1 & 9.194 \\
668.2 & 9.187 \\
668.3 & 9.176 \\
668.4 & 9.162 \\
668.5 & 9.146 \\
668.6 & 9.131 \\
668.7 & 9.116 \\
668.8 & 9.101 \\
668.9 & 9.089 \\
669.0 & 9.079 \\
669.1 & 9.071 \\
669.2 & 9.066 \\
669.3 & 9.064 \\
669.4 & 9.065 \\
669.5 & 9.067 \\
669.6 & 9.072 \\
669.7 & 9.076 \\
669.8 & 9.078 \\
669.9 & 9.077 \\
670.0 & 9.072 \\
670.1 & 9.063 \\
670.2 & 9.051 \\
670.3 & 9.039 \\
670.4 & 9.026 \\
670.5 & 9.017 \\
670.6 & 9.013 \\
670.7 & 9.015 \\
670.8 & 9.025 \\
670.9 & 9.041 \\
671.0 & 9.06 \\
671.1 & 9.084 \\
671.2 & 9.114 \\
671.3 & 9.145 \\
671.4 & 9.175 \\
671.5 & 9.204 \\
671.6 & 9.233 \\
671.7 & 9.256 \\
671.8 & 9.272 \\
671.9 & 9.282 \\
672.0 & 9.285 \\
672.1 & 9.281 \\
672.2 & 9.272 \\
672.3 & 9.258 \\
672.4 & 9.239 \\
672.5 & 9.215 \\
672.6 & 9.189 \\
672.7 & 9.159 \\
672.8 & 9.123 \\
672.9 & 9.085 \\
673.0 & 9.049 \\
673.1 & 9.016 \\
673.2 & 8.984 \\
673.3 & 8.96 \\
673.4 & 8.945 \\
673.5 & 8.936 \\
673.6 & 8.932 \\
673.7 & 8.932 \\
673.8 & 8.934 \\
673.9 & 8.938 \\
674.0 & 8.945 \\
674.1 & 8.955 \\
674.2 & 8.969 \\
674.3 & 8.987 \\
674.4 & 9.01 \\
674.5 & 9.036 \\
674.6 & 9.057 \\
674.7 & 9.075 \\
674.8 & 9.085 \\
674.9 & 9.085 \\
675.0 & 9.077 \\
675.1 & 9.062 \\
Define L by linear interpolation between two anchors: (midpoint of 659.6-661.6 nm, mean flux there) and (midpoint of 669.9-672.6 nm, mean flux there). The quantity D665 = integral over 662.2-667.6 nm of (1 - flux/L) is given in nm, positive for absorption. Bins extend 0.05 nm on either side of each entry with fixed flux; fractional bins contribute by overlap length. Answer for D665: 0.532 nm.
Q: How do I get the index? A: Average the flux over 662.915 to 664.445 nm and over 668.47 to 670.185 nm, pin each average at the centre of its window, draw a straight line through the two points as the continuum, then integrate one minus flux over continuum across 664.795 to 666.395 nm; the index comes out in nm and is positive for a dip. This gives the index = -0.19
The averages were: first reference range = 7.2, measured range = 8.78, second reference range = 9.08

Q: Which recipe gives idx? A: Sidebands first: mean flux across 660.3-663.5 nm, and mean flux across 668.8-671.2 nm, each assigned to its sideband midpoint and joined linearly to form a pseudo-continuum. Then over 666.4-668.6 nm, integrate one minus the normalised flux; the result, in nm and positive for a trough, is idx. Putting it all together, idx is -0.06 nm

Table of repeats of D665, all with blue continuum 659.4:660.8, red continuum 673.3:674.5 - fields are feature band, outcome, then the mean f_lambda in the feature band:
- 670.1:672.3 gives -0.04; 9.14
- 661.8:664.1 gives 0.35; 7.68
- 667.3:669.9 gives -0.04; 9.13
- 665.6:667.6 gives 0.00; 9.01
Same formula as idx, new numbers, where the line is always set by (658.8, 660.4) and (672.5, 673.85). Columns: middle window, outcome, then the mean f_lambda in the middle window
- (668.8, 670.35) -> -0.01 nm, 9.07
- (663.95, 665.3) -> 0.15 nm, 8.07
